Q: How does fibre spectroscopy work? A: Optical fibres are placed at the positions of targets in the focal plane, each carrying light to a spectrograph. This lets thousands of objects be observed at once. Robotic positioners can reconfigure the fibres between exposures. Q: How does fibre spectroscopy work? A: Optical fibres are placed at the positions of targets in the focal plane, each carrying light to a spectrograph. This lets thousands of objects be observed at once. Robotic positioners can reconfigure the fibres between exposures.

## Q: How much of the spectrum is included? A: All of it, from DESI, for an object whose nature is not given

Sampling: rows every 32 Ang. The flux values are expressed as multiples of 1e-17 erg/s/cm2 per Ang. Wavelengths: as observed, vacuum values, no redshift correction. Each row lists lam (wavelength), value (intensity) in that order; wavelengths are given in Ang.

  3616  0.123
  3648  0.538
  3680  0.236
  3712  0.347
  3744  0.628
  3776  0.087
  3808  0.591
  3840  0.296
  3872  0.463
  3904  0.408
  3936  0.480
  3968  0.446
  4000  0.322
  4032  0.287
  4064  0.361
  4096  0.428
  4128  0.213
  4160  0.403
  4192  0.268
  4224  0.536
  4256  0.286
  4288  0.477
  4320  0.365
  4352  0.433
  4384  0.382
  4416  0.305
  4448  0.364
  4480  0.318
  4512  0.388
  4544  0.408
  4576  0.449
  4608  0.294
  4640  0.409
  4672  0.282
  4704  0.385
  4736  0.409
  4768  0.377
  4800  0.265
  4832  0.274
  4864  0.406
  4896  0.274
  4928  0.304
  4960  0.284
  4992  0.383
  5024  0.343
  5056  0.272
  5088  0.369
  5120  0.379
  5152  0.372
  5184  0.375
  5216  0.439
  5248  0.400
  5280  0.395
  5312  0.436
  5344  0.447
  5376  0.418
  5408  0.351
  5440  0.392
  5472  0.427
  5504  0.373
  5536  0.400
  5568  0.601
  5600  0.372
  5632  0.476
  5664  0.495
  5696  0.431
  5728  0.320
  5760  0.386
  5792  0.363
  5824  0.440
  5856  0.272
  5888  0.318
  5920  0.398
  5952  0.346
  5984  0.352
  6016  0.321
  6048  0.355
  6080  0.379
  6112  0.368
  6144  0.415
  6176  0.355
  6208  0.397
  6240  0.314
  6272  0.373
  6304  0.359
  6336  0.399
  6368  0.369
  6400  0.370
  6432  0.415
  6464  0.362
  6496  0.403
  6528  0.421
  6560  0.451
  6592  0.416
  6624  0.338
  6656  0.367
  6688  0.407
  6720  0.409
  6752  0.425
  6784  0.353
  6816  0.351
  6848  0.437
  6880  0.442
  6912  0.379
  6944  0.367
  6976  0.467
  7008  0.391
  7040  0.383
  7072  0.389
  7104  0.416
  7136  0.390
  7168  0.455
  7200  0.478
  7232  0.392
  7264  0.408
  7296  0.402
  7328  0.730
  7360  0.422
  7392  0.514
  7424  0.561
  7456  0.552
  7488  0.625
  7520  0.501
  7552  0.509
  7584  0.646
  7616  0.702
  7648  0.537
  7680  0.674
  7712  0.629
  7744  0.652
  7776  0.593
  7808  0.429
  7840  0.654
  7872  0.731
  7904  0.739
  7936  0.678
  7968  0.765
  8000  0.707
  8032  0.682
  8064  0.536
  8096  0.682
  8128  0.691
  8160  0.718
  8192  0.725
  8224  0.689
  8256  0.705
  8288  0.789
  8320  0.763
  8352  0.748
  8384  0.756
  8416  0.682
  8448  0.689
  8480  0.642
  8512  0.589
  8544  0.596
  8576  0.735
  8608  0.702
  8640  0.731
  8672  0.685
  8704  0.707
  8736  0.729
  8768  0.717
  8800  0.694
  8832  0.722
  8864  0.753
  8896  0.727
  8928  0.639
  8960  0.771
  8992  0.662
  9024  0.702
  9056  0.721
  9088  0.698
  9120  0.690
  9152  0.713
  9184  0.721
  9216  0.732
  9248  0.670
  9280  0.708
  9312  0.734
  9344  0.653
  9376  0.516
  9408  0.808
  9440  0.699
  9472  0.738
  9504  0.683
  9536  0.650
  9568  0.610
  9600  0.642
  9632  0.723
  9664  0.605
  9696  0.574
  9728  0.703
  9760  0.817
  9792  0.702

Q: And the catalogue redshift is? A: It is 0.965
